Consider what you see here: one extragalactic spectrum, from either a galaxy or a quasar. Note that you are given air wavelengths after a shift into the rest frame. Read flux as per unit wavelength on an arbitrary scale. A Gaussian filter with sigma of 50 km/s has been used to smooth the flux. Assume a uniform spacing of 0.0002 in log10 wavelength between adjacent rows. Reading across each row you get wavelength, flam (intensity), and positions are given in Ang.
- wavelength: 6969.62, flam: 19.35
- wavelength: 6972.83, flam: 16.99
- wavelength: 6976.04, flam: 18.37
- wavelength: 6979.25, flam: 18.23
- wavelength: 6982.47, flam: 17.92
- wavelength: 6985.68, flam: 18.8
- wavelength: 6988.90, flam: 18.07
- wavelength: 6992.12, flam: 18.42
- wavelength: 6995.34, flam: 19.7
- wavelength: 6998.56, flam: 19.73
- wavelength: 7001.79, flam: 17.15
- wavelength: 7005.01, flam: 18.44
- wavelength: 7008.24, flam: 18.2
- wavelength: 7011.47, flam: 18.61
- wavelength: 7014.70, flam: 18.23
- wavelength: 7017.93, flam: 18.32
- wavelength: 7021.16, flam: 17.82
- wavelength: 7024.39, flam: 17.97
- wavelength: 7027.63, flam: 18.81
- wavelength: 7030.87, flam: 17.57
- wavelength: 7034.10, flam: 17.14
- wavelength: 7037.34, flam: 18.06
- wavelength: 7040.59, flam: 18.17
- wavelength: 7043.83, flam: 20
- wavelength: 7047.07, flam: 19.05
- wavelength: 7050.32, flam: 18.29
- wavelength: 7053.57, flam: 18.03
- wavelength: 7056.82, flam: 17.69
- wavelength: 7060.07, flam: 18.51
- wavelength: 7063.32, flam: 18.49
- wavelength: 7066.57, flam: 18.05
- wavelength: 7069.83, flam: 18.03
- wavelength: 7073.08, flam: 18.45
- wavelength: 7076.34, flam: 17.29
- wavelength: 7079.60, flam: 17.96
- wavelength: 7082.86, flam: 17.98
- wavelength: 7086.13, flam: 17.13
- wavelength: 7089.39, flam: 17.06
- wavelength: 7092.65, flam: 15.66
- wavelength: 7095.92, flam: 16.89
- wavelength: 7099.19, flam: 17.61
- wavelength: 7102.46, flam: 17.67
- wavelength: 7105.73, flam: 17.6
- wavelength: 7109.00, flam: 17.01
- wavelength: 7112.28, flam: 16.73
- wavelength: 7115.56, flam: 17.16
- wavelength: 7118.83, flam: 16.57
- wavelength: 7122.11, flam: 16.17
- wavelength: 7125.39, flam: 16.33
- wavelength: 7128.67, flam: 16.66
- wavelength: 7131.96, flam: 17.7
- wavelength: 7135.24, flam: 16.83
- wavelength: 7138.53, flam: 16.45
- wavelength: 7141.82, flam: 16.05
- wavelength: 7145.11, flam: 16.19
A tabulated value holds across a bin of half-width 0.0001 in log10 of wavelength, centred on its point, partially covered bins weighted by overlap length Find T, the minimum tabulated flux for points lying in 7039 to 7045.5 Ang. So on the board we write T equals 18.17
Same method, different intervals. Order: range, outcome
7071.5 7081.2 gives 17.29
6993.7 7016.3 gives 17.15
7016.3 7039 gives 17.14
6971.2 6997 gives 16.99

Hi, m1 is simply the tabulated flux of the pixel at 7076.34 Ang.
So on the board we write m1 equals 17.29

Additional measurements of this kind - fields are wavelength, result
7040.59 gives 18.17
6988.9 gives 18.07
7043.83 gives 20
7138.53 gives 16.45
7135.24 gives 16.83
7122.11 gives 16.17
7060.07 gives 18.51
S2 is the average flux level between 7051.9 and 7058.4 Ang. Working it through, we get 17.9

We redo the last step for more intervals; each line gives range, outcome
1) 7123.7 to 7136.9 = 16.9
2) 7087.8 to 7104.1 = 17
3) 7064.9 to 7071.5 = 18.1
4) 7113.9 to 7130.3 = 16.6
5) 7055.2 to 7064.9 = 18.2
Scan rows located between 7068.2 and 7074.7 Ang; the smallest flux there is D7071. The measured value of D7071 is 18.03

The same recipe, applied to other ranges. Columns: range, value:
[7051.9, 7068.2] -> 17.69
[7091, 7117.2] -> 15.66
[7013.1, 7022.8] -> 17.82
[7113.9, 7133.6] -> 16.17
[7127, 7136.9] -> 16.66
